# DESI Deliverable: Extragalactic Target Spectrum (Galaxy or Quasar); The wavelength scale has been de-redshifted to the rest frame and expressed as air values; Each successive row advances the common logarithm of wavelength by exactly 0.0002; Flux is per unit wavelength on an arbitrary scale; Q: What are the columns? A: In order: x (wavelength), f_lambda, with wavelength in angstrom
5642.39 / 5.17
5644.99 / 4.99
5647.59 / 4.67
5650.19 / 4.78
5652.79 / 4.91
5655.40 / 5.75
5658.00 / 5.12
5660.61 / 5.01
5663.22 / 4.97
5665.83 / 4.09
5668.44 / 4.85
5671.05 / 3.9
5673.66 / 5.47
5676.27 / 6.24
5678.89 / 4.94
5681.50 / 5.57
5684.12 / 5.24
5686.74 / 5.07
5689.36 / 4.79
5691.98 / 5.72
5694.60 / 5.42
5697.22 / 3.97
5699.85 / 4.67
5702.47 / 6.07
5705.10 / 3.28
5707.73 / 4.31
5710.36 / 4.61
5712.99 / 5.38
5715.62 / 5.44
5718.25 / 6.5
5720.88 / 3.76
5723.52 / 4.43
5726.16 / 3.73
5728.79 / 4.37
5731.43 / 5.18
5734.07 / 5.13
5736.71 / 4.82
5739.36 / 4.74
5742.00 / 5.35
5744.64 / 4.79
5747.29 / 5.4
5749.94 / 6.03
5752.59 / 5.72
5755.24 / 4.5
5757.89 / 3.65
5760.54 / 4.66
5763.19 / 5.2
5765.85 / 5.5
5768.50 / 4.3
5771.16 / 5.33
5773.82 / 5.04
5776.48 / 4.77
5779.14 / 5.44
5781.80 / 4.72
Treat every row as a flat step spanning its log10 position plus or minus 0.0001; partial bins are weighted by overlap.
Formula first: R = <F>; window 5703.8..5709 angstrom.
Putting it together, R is 3.79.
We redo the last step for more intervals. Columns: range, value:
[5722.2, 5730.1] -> 4.18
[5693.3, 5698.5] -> 4.7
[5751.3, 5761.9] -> 4.63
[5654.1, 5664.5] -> 5.21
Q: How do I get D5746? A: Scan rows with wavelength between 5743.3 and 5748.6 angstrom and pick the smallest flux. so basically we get 4.79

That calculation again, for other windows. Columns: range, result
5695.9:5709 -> 3.28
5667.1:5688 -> 3.9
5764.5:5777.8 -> 4.3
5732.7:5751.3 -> 4.74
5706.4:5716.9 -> 4.31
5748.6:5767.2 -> 3.65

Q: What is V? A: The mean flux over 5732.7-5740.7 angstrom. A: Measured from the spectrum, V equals 4.9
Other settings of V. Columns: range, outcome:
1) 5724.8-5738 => 4.65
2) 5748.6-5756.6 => 5.41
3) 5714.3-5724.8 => 5.04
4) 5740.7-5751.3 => 5.39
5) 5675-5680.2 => 5.59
